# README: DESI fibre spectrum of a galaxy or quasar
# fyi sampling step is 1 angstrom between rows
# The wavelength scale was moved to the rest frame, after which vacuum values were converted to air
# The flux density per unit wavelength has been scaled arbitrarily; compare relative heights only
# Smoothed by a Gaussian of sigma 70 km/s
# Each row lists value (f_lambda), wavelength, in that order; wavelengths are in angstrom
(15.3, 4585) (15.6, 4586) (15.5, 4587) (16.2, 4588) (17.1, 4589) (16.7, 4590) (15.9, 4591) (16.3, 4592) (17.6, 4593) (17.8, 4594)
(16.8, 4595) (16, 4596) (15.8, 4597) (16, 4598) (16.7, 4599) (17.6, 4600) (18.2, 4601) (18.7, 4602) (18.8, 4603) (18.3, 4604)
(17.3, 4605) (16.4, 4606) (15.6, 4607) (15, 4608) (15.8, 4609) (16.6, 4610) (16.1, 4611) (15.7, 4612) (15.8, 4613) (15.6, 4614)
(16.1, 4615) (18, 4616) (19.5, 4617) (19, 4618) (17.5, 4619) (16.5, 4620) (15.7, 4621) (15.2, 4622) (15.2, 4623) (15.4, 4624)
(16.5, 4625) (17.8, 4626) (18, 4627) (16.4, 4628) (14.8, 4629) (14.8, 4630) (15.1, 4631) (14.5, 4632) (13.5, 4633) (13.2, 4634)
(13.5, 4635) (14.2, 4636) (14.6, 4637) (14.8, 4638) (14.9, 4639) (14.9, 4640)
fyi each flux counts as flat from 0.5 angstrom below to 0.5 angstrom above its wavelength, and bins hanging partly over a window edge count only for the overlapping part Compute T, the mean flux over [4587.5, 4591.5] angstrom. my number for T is 16.5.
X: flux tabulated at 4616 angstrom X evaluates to 18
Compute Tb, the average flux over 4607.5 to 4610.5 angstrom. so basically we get 15.8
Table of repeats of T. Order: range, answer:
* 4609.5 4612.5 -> 16.1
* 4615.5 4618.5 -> 18.8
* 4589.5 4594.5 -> 16.9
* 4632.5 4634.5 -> 13.3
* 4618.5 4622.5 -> 16.2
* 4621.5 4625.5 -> 15.6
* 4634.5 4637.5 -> 14.1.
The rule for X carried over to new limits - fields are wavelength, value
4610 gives 16.6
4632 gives 14.5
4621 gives 15.7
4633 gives 13.5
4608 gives 15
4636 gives 14.2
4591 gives 15.9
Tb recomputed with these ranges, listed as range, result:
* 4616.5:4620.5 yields 18.1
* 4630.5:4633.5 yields 14.4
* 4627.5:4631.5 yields 15.3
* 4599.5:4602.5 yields 18.2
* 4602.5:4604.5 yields 18.6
